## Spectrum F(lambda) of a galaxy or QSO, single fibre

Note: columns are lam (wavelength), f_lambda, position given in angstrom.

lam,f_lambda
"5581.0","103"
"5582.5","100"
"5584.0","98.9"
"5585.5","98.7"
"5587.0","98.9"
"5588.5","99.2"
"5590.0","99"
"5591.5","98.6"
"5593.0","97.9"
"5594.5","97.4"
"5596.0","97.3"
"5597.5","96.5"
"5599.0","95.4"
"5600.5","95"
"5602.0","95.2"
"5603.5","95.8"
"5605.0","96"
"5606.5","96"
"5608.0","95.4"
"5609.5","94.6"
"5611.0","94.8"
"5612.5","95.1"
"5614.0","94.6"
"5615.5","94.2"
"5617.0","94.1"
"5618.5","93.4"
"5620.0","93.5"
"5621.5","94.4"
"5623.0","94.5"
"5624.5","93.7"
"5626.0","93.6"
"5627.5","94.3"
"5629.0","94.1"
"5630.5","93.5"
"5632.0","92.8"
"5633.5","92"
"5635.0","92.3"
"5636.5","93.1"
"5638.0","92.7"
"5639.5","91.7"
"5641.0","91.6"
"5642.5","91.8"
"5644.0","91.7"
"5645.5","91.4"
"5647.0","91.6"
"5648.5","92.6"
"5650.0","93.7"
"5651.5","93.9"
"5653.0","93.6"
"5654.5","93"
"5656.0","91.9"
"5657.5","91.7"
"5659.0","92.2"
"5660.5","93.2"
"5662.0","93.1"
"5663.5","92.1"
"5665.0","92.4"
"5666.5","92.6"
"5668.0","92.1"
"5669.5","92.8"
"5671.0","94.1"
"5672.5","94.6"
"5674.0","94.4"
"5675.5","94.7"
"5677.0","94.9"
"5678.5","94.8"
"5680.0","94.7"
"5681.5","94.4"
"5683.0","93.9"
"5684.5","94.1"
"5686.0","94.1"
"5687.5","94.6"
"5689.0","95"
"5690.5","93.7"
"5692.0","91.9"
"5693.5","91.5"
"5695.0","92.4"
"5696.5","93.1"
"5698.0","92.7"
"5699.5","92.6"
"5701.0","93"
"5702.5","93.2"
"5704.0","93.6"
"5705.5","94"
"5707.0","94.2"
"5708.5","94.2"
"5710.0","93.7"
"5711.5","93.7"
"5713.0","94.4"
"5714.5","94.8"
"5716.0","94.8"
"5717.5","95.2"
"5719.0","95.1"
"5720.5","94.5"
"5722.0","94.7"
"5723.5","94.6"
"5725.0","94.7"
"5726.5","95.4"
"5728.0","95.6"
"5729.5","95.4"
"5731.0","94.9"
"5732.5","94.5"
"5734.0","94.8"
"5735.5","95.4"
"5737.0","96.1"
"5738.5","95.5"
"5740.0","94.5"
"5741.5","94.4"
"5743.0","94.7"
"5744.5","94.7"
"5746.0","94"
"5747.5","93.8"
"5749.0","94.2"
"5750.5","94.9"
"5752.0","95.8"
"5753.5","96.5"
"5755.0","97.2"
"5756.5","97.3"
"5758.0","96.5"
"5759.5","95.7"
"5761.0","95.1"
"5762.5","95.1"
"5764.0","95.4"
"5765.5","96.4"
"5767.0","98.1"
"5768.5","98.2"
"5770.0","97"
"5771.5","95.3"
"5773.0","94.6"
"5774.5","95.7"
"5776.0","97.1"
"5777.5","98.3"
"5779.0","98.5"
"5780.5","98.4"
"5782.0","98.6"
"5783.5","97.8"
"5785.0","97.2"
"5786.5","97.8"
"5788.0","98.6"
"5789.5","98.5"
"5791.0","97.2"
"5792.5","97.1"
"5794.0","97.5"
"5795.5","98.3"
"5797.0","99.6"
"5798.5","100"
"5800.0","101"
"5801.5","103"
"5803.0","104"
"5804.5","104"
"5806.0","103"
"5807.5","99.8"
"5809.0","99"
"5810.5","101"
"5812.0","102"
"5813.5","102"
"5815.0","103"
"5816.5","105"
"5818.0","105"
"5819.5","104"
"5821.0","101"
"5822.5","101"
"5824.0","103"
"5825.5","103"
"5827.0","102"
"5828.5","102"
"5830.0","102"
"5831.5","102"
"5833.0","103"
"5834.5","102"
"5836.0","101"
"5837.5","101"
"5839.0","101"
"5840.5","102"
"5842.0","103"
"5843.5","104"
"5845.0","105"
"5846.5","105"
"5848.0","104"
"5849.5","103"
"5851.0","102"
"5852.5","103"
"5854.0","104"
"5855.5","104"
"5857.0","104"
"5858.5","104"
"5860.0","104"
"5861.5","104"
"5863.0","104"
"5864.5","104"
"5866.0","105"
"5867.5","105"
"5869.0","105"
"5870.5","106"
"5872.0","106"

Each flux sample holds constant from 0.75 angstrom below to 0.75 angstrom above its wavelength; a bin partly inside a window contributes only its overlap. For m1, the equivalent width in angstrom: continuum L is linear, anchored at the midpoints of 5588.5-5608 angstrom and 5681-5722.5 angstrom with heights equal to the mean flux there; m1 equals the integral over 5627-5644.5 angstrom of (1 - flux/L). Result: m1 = 0.6 angstrom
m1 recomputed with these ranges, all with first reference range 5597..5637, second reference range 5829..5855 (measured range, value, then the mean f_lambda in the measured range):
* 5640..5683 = 1.33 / 93.1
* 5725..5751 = 1.06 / 94.9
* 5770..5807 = 0.74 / 98.8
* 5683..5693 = 0.33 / 93.8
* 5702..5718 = 0.60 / 94.2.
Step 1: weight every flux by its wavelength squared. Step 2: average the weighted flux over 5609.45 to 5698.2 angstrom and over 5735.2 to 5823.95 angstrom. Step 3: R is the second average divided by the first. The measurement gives 1.10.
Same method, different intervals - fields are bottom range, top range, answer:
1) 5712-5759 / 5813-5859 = 1.12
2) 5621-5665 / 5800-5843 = 1.17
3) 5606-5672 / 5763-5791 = 1.10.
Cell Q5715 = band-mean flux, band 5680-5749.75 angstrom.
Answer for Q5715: 94.2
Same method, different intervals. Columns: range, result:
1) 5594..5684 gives 93.8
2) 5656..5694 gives 93.5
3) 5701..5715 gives 93.9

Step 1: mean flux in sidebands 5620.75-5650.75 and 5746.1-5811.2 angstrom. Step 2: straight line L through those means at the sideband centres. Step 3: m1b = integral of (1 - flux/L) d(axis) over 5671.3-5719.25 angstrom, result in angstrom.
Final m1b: 0.5 angstrom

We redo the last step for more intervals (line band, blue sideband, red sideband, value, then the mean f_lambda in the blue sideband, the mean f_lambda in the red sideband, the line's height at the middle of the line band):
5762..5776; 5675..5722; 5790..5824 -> 0.3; 93.9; 101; 98.7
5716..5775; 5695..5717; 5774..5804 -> 0.4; 93.7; 98.8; 96.1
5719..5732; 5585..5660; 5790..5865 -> 0.4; 94.4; 102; 98.3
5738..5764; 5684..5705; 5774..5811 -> 0.4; 93.2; 99.3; 96.7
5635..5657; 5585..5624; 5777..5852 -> 1.0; 95.9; 101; 97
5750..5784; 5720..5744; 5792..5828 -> 0.4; 95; 102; 98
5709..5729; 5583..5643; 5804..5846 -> 0.8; 95.1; 102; 98.7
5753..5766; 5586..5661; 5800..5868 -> 0.5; 94.3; 103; 99.9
